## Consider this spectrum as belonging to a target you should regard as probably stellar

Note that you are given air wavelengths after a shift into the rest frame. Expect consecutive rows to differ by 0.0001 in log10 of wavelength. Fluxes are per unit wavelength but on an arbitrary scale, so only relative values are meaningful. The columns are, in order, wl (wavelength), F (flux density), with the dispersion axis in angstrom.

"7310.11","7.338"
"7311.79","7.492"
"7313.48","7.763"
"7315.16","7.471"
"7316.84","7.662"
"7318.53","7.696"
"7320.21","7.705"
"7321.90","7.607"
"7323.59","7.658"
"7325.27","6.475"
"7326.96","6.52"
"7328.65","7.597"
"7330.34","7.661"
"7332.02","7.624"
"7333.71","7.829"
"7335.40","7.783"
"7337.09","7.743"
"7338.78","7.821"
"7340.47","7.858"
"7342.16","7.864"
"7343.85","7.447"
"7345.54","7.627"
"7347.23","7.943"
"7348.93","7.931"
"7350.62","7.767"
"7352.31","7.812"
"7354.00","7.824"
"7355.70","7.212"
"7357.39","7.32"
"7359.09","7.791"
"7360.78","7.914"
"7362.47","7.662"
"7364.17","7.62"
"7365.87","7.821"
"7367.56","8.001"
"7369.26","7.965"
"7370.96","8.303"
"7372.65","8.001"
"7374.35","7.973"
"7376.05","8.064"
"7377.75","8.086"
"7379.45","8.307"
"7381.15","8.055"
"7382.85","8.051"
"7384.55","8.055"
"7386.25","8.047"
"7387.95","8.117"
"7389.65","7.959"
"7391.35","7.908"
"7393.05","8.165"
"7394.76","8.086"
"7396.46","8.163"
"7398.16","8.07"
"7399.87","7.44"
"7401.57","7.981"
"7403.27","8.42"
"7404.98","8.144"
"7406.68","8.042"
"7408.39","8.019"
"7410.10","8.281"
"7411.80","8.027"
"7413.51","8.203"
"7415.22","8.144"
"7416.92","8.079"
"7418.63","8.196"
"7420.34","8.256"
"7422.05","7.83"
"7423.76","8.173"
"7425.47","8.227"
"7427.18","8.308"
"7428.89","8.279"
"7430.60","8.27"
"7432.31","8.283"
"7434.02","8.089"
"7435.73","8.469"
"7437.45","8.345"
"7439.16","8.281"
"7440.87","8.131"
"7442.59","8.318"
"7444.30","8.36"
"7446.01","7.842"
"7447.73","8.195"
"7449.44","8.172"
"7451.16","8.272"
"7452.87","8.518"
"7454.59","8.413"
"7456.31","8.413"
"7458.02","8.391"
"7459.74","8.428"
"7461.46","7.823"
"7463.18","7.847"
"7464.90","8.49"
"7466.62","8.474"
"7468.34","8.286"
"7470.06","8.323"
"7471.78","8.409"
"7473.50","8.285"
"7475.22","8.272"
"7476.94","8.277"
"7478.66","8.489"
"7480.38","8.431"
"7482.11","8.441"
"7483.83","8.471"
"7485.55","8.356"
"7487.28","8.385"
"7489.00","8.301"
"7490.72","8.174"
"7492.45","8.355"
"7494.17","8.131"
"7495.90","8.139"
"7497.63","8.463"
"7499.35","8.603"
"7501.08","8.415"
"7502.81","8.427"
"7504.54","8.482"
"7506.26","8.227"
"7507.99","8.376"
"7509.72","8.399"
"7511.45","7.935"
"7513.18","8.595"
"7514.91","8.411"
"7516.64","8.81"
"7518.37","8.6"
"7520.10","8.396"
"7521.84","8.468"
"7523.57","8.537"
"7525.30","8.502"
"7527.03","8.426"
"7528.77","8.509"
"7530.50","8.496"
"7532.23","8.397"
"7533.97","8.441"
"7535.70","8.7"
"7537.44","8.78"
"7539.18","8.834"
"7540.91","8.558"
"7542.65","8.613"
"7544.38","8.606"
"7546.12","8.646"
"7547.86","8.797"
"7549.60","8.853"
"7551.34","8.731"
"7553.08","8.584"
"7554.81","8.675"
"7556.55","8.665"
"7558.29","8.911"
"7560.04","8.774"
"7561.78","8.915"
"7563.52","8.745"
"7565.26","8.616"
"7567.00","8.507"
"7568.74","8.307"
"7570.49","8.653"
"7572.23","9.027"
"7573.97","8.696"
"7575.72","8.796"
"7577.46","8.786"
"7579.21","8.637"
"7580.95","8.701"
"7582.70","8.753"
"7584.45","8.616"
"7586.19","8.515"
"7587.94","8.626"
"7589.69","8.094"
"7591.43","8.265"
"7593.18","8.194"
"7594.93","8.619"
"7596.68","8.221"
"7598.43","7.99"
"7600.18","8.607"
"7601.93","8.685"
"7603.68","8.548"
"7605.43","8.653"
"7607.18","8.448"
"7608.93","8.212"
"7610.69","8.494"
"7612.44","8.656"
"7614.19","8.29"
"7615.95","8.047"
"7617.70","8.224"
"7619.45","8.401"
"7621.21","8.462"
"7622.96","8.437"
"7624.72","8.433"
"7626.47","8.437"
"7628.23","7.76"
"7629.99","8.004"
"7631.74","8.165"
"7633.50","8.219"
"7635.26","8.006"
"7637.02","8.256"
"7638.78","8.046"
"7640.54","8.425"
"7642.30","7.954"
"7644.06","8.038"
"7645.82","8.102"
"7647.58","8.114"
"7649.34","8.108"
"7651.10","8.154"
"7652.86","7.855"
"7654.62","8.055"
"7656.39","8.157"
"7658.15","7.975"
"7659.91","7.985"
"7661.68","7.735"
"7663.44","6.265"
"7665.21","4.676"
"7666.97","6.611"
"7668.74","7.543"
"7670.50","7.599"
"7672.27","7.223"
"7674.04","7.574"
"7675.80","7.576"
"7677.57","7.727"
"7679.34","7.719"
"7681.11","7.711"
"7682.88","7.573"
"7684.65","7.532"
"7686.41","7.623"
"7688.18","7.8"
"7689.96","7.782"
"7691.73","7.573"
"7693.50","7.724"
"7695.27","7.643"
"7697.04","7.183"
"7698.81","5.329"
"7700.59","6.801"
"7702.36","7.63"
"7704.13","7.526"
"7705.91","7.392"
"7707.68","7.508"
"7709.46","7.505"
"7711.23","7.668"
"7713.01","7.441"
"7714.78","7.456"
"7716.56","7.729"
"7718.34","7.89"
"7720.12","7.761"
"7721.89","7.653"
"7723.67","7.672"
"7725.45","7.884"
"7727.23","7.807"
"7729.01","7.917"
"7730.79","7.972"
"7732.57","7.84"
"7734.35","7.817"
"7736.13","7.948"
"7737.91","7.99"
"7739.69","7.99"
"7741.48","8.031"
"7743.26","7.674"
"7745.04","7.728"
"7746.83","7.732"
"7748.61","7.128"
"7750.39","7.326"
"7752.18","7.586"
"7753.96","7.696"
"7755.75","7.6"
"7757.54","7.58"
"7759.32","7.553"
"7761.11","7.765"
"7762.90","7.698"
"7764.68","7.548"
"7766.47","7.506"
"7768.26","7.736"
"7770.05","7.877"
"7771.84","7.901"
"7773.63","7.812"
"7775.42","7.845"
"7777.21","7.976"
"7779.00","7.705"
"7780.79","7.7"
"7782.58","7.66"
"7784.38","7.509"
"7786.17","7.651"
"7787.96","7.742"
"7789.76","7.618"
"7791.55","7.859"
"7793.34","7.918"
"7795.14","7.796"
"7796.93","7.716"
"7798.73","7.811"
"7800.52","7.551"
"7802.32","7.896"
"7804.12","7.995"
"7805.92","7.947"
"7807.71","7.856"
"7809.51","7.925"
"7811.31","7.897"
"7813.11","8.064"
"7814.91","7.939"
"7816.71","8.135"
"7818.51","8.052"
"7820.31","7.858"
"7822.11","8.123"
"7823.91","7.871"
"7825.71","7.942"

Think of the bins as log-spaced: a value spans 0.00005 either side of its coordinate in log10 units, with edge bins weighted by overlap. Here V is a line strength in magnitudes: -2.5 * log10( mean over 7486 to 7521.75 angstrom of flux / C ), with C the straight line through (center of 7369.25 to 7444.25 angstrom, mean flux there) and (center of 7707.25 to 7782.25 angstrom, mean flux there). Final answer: -0.05 mag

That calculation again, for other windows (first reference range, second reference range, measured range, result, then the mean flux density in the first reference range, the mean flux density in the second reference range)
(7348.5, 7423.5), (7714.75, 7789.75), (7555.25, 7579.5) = -0.113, 7.98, 7.73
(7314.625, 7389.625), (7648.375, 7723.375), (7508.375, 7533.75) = -0.114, 7.76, 7.48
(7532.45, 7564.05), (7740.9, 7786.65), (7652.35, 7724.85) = 0.082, 8.7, 7.67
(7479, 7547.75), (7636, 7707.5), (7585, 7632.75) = -0.058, 8.46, 7.56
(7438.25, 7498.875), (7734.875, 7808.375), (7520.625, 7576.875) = -0.064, 8.3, 7.74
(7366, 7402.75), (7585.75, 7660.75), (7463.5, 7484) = -0.033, 8.04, 8.25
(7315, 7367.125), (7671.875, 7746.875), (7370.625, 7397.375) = -0.063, 7.63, 7.61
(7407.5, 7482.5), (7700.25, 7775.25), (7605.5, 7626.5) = -0.063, 8.25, 7.68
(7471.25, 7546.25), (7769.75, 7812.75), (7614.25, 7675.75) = 0.038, 8.44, 7.8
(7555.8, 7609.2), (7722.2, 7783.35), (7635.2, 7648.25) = 0.022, 8.58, 7.74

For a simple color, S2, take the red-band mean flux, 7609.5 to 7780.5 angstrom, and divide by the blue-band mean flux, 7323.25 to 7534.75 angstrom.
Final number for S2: 1.0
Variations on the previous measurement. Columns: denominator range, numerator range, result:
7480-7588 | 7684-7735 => 0.88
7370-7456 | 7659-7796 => 0.93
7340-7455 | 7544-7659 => 1.05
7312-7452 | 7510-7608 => 1.08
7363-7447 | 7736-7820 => 0.96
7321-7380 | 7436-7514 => 1.08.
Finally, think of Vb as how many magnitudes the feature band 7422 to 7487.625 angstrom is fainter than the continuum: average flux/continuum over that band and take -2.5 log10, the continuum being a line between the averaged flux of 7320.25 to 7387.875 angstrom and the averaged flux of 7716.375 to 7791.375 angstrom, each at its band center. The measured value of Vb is -0.07 mag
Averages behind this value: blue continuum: 7.76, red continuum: 7.73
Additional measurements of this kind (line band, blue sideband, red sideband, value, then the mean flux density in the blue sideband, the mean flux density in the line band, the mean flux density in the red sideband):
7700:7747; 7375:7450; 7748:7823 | 0.02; 8.13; 7.71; 7.77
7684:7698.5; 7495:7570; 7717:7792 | 0.06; 8.55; 7.52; 7.73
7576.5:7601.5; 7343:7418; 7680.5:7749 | -0.10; 7.95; 8.48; 7.61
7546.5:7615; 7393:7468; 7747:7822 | -0.08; 8.19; 8.59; 7.76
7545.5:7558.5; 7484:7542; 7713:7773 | -0.05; 8.44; 8.73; 7.72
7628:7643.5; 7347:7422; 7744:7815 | -0.04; 7.98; 8.1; 7.73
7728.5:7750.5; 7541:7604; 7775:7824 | 0.03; 8.61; 7.79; 7.84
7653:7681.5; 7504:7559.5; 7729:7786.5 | 0.09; 8.56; 7.39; 7.72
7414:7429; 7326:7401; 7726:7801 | -0.05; 7.84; 8.16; 7.74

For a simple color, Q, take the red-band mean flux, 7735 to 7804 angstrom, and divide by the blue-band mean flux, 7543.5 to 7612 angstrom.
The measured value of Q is 0.9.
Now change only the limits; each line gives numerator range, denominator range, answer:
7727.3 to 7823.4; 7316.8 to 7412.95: 0.99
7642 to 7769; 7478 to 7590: 0.89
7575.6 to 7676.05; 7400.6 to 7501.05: 0.98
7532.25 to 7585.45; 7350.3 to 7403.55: 1.10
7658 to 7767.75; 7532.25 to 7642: 0.89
